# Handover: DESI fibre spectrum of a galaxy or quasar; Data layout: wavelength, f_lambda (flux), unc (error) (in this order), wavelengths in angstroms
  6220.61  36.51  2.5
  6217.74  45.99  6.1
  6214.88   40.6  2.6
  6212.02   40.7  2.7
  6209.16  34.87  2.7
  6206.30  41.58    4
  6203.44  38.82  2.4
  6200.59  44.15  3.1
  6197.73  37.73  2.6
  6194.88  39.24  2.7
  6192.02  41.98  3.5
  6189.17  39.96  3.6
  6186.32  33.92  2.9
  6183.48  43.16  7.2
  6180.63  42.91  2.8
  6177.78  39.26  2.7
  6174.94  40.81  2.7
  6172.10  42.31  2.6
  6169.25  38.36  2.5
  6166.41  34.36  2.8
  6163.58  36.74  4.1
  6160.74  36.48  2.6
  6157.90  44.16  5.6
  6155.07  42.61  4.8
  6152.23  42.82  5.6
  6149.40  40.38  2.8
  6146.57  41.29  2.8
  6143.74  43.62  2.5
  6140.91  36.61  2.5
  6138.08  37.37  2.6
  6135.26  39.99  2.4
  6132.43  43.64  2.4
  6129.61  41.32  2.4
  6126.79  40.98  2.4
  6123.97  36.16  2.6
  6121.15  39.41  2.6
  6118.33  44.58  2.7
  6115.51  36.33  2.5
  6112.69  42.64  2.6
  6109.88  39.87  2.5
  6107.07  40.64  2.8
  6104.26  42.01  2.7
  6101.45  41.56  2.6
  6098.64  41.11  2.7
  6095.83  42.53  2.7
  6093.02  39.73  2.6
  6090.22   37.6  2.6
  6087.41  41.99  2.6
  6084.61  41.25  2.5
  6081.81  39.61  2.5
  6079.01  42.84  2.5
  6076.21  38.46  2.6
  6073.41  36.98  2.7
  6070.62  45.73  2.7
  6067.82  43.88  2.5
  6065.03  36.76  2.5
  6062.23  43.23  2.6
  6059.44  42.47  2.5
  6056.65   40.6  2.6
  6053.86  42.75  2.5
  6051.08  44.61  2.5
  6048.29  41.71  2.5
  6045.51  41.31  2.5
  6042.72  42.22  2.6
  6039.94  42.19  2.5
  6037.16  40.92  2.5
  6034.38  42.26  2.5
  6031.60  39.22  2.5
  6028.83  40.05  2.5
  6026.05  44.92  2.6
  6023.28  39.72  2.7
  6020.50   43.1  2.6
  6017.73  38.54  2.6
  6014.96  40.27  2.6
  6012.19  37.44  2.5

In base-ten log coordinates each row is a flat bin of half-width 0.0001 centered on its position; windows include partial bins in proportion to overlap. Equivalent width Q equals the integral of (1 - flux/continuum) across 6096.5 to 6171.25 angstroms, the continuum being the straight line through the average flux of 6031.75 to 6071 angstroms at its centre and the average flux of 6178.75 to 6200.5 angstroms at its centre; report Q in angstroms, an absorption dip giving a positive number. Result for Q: 1.1 angstroms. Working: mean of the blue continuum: 42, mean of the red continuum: 40.1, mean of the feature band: 40.2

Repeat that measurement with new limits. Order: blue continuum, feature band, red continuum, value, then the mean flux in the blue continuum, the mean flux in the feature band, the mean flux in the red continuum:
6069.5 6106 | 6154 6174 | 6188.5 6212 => 0.4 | 40.8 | 39.3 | 39.8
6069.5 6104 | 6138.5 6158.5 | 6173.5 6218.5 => -0.4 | 40.8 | 41.3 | 40.3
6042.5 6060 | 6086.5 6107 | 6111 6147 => 0.1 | 42.2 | 40.9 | 40.3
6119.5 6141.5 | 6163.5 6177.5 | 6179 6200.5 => 0.4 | 39.6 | 38.8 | 40.1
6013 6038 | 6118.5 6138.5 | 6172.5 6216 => 0.1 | 40.9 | 40.3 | 40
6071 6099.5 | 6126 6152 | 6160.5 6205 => -0.5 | 40.4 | 40.7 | 39.5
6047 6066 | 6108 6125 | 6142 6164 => 0.6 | 41.8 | 39.9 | 41.1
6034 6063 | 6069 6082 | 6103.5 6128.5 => 0.2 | 42.2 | 40.9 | 40.3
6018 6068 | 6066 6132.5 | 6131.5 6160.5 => 0.8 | 41.7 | 40.8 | 41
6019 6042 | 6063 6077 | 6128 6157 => 0.3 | 41.6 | 40.6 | 41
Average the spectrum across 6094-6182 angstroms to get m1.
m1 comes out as 40.4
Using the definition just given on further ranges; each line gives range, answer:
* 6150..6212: 39.8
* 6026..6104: 41.3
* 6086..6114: 41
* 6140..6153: 41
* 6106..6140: 40.2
